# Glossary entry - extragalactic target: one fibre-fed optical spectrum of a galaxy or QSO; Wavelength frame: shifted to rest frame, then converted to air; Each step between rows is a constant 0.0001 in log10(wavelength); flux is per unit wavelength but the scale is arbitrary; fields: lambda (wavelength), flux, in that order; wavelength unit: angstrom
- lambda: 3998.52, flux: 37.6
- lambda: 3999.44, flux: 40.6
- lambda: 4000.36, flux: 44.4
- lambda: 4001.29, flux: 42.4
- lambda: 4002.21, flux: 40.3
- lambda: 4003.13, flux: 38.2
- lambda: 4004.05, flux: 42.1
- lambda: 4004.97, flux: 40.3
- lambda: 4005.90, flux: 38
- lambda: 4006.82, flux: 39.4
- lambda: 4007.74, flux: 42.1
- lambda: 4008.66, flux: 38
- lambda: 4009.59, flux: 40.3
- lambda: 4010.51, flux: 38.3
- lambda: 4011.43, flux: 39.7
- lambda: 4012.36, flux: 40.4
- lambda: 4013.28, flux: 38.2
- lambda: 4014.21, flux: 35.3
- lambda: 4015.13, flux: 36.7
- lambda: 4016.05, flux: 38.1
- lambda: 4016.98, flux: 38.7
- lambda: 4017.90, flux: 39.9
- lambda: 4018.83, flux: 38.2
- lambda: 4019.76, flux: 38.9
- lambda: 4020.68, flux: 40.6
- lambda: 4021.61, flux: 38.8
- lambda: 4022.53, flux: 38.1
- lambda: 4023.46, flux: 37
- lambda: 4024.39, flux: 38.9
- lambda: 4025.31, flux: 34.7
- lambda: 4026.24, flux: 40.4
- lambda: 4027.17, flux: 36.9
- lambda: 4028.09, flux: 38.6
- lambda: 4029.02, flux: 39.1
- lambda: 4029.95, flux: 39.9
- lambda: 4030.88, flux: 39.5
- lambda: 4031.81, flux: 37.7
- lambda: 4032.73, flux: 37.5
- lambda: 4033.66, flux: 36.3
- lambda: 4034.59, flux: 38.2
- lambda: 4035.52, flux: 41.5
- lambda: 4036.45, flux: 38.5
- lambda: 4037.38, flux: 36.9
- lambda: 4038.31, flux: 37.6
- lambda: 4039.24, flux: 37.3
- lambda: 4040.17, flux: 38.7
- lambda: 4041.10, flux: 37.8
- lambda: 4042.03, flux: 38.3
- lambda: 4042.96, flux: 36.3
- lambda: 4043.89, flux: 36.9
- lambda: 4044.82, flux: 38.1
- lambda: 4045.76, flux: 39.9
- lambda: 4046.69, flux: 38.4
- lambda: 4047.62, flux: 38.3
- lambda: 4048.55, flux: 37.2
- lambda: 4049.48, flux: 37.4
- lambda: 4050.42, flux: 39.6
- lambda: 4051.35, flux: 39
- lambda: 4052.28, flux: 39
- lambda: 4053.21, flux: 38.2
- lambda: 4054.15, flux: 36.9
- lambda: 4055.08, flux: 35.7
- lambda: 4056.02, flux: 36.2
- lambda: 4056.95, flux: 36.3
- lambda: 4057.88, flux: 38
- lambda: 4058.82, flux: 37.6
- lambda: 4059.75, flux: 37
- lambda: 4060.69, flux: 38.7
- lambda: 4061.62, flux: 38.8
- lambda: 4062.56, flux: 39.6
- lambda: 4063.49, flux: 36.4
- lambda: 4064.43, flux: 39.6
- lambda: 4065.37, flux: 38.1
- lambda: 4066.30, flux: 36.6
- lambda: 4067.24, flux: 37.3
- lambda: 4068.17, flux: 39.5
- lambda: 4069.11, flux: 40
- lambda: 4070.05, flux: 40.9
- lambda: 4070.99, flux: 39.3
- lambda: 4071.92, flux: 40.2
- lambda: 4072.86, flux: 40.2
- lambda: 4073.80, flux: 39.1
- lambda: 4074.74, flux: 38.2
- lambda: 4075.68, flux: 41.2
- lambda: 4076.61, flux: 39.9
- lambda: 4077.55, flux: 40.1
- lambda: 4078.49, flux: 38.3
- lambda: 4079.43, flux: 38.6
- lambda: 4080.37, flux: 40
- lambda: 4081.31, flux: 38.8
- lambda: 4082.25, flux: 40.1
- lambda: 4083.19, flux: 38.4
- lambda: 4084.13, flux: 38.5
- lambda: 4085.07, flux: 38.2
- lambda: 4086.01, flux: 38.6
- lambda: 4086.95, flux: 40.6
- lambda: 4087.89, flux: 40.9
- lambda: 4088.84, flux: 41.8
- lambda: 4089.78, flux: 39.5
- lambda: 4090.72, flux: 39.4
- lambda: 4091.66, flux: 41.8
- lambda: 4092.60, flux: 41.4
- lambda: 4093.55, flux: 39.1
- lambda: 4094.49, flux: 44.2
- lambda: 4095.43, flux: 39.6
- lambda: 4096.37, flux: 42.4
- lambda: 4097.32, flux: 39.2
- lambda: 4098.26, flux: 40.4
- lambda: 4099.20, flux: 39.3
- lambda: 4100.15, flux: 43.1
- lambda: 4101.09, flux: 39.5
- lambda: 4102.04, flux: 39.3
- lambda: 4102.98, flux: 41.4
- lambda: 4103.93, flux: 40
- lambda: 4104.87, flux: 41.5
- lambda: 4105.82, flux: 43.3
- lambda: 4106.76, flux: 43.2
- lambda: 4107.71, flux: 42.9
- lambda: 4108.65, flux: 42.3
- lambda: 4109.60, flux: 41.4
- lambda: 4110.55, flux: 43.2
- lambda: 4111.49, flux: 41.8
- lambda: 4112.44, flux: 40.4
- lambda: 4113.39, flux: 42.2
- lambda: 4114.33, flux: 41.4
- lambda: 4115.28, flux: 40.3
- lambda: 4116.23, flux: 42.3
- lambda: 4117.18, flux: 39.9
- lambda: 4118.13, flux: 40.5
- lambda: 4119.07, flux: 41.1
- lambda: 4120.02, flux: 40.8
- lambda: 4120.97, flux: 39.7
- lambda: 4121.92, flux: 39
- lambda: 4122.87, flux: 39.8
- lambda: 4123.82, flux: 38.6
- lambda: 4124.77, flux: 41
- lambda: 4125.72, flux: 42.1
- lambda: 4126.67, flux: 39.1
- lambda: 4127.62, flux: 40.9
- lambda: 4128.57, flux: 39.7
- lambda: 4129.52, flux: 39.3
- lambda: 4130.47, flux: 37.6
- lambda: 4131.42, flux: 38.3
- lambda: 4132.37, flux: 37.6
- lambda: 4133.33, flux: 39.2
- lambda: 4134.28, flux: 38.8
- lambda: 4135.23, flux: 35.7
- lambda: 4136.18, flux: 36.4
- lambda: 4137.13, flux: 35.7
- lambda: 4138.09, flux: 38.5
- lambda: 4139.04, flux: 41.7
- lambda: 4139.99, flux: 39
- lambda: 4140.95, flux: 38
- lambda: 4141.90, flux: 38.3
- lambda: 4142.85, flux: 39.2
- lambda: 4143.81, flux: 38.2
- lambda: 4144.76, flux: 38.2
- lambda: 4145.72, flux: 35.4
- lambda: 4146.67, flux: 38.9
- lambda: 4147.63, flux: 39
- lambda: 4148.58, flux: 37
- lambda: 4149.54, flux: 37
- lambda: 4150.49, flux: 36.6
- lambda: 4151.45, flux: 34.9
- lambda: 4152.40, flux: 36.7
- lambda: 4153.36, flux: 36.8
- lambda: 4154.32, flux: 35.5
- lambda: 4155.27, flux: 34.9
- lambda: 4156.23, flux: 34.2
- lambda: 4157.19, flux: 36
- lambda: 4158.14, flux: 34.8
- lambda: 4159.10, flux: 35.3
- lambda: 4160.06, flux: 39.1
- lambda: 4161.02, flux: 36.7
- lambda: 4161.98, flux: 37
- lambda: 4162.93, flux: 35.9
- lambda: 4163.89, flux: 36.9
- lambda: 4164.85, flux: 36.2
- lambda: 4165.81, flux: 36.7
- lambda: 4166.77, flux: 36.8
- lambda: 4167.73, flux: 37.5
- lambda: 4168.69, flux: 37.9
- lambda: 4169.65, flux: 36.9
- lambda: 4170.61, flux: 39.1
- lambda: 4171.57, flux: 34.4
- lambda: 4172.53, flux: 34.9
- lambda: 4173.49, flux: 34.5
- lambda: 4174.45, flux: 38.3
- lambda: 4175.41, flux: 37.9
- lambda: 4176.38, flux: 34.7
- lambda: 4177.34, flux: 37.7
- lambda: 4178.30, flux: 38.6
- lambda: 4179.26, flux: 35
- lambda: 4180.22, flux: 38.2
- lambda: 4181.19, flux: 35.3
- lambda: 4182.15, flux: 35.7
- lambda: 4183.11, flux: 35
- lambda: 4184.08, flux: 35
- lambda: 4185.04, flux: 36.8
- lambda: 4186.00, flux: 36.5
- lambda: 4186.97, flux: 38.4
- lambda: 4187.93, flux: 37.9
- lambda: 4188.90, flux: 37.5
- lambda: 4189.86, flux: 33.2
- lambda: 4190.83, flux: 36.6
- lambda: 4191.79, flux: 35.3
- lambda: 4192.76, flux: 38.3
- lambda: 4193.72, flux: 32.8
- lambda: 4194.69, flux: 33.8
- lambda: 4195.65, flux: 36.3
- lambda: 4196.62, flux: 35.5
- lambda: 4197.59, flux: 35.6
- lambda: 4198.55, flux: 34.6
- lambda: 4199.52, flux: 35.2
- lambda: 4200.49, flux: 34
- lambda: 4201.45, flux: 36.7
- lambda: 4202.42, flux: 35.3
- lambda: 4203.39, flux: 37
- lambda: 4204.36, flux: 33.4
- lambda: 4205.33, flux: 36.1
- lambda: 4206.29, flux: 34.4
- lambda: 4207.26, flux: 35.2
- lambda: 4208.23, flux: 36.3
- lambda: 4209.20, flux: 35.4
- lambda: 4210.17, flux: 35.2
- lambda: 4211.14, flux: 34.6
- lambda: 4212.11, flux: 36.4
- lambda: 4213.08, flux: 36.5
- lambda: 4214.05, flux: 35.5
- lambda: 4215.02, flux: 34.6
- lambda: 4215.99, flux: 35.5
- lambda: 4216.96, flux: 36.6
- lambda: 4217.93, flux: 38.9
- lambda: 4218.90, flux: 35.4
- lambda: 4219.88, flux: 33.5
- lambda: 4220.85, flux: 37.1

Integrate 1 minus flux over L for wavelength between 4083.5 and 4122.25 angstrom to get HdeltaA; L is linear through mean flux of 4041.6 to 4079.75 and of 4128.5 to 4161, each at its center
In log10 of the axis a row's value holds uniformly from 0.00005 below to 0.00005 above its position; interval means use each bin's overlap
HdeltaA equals -3.0 angstrom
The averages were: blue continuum 38.4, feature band 40.9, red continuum 37.4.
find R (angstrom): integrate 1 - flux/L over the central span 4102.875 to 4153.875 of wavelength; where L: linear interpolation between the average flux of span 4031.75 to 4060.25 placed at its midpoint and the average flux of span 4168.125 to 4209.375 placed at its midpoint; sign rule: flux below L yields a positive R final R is -3.72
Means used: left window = 37.8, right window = 36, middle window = 39.5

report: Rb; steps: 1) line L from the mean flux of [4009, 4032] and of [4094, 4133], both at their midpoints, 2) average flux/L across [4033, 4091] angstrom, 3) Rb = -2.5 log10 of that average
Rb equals 0.03 mag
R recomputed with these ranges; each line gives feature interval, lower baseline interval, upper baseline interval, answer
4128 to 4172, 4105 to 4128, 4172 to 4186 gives 1.4 angstrom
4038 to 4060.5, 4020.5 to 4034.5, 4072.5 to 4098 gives 0.6 angstrom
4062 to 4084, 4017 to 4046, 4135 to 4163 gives -0.8 angstrom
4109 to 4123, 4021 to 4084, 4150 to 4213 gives -1.4 angstrom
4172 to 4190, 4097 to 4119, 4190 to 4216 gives 0.2 angstrom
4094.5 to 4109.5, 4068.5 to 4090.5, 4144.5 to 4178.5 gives -1.0 angstrom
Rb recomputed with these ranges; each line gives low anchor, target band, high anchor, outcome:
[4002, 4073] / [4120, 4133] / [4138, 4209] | -0.066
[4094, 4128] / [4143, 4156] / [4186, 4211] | 0.052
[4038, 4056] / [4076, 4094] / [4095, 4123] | 0.004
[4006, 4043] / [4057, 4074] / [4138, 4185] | -0.019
